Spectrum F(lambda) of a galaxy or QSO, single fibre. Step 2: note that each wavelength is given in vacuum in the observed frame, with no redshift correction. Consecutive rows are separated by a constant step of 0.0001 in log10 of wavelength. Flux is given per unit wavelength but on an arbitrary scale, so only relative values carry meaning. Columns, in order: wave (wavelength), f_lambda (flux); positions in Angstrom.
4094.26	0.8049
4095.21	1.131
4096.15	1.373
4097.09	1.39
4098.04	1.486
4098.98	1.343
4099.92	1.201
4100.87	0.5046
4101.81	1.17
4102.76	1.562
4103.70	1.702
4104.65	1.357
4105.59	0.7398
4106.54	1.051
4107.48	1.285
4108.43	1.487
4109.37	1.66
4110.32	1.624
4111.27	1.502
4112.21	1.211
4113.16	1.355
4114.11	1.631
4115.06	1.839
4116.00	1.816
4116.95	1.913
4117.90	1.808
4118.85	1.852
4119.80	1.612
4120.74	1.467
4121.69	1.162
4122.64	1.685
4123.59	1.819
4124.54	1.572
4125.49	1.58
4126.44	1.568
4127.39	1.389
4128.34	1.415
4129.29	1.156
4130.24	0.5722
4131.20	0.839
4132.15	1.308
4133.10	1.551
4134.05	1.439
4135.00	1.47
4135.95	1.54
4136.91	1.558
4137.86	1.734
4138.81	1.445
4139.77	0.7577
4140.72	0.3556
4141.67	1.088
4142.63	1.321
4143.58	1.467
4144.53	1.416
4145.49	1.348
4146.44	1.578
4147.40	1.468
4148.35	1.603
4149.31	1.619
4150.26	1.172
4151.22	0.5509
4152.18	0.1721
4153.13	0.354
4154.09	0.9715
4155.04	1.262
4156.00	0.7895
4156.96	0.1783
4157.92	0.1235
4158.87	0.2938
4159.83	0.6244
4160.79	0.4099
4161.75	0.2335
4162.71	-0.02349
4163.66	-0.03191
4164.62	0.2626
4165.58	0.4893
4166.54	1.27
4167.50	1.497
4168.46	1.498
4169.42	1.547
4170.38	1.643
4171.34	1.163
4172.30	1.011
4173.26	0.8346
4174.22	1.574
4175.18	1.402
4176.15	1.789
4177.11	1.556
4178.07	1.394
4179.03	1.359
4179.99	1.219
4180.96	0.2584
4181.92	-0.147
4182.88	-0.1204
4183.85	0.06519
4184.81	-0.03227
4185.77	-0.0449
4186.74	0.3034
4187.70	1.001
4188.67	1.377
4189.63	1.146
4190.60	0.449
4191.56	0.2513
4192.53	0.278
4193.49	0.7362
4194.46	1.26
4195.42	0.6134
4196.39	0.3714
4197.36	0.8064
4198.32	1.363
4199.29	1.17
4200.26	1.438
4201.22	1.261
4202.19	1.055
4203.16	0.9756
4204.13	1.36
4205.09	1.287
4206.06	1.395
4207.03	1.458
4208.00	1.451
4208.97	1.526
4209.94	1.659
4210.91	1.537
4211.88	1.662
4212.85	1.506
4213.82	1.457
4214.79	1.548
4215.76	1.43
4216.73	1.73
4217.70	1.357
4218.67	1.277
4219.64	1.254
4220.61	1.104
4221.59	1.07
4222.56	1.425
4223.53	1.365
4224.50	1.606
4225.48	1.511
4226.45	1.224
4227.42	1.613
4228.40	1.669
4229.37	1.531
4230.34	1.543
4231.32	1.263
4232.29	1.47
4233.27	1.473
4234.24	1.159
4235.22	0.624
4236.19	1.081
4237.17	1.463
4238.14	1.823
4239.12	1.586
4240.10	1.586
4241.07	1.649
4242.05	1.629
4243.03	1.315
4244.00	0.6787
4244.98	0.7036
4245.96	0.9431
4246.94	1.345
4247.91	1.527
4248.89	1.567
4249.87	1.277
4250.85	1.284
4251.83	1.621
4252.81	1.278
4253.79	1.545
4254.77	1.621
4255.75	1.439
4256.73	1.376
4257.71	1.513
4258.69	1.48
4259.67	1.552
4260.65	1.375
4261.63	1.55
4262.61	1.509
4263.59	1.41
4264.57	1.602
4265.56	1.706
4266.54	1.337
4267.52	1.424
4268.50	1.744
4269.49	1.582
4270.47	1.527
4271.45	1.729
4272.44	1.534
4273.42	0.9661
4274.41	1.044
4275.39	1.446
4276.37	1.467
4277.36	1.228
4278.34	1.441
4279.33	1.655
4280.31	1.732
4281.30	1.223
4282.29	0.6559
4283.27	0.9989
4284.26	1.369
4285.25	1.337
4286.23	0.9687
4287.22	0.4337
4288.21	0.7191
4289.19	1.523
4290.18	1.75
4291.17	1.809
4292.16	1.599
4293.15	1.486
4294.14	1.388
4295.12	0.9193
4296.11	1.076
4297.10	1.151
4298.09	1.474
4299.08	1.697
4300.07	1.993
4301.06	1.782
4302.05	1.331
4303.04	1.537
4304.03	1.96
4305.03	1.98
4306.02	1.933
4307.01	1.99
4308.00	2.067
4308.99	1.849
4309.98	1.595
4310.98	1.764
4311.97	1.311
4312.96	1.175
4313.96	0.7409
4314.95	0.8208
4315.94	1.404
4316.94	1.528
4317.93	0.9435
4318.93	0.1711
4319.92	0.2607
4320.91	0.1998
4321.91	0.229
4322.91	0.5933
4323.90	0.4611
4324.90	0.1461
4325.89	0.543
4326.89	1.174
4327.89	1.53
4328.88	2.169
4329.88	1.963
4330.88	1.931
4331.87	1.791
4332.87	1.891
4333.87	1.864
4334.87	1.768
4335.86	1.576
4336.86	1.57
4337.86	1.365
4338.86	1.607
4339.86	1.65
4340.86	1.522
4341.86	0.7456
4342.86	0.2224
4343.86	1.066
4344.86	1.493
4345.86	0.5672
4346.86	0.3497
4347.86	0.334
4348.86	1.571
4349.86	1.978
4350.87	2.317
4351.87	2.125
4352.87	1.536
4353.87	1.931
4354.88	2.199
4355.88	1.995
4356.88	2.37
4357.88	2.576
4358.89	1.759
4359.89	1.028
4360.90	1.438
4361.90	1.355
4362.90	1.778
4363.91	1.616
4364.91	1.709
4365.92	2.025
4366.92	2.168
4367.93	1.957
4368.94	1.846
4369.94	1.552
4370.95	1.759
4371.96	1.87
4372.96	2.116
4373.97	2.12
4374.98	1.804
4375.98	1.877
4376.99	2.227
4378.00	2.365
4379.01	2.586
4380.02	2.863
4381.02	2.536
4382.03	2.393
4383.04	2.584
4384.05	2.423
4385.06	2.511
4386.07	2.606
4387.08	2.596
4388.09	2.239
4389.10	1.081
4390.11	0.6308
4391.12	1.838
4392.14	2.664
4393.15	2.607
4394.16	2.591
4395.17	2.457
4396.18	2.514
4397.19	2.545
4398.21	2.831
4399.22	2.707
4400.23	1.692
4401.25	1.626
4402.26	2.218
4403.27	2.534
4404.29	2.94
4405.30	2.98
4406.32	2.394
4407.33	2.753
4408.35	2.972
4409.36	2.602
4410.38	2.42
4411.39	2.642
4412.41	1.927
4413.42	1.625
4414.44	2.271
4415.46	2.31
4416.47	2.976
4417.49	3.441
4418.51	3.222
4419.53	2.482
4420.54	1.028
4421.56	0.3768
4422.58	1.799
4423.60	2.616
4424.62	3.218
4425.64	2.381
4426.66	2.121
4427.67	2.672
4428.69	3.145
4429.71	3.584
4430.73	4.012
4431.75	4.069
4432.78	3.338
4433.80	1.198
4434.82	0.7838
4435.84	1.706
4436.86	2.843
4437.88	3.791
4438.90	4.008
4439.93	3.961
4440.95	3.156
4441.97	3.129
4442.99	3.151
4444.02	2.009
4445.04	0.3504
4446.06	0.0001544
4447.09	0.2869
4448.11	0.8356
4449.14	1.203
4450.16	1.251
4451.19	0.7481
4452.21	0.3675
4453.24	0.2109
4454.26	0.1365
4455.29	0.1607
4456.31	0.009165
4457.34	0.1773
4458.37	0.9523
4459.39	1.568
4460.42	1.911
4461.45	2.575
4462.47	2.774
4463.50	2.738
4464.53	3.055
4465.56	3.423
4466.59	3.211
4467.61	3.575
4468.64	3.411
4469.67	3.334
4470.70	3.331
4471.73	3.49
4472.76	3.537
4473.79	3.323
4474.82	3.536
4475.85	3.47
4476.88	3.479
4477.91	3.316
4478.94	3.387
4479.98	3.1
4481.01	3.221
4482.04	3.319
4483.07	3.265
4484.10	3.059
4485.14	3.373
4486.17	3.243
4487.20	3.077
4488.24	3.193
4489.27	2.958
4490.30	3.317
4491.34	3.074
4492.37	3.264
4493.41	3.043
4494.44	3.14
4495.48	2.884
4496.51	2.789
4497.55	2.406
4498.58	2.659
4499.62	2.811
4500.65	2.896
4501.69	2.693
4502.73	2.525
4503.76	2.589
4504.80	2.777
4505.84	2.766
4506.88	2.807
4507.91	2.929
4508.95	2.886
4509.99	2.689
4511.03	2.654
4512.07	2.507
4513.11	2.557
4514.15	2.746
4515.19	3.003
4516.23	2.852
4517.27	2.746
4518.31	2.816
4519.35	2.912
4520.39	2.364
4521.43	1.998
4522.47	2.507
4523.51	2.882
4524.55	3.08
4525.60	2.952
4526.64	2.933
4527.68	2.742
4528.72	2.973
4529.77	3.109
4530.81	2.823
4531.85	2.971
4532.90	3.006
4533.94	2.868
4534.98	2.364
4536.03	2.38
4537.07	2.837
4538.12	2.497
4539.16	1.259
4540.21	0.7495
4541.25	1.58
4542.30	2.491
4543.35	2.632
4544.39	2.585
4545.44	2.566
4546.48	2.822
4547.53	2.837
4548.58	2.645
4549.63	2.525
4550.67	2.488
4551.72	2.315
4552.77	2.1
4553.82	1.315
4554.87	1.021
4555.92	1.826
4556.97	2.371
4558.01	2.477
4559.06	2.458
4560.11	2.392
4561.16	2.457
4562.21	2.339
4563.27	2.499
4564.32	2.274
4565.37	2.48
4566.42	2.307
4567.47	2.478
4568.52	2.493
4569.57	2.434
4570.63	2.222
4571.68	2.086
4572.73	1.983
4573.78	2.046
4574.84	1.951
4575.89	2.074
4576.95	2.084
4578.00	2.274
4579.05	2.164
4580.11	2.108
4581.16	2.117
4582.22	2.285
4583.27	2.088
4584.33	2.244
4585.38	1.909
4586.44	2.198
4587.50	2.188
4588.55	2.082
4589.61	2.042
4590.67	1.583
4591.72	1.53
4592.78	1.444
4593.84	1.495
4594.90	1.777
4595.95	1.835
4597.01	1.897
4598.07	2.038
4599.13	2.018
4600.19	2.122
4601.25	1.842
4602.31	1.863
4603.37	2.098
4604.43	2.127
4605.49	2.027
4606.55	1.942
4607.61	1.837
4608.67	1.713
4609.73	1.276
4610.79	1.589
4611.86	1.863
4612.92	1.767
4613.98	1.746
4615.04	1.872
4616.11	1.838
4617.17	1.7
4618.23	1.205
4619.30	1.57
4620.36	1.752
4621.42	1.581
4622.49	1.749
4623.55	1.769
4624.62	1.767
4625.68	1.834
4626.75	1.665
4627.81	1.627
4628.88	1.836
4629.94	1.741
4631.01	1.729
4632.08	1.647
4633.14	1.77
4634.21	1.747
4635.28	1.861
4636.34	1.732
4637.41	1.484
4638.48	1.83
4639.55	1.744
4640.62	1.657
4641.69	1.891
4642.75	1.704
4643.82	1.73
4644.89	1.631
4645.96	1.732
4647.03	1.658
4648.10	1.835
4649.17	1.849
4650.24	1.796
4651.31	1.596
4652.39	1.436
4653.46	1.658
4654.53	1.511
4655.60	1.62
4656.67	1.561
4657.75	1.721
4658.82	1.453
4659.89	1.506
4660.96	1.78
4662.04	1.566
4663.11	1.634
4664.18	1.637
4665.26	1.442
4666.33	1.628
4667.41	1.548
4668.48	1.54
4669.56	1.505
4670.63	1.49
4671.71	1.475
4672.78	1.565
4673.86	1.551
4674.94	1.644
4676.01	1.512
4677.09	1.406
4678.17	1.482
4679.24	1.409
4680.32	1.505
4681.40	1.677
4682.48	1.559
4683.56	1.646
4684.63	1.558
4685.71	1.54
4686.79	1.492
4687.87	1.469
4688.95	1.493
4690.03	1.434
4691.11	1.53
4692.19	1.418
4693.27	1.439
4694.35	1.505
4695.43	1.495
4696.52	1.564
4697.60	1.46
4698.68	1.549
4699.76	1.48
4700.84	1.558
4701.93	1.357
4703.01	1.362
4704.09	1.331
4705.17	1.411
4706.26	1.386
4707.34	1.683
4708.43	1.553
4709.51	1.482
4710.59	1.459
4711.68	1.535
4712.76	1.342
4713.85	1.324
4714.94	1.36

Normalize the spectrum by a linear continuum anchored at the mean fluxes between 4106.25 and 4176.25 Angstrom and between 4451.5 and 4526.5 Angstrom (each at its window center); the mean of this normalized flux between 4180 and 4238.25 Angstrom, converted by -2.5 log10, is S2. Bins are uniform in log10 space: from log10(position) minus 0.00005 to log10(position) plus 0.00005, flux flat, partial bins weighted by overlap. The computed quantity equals 0.33 mag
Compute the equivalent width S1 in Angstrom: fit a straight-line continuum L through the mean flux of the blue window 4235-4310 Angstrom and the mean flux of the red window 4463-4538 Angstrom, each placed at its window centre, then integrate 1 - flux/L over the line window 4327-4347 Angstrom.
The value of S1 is 4.4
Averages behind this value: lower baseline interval 1.43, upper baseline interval 2.97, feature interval 1.45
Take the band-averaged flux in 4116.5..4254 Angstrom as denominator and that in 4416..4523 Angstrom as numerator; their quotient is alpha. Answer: 2.20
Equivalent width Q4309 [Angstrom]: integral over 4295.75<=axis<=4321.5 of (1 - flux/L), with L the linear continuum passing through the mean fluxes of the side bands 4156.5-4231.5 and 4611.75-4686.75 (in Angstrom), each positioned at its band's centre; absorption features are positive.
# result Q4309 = -4.0 Angstrom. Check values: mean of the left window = 1.04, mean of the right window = 1.64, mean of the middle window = 1.37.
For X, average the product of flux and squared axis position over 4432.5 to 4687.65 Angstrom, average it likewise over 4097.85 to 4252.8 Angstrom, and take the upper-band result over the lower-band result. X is 2.16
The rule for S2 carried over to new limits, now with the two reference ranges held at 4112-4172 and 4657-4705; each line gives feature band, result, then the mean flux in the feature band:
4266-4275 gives -0.147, 1.43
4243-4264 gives -0.099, 1.36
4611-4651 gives -0.161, 1.73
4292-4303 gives -0.140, 1.44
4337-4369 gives -0.195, 1.57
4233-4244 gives -0.112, 1.37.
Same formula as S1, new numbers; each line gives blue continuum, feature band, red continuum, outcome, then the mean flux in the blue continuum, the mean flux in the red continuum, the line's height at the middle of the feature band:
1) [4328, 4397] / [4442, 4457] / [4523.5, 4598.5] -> 8.8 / 1.86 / 2.26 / 2.04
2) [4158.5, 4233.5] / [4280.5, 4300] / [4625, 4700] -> -1.4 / 1.07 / 1.61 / 1.18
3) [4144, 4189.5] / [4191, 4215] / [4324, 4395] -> -3.0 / 0.86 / 1.78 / 1.03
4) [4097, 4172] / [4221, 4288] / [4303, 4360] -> -2.8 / 1.2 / 1.39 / 1.32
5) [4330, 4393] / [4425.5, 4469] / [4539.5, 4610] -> -3.6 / 1.81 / 2.1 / 1.93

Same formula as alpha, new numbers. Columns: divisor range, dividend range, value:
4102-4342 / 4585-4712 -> 1.32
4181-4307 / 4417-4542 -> 1.99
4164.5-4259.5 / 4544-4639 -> 1.66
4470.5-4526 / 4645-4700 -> 0.53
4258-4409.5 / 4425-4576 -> 1.52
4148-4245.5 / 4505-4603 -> 2.19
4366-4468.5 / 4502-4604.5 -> 1.07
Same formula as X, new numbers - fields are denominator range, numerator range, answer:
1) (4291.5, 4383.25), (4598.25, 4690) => 1.23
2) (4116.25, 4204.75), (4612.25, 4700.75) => 1.96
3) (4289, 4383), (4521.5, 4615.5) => 1.56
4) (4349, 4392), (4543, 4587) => 1.23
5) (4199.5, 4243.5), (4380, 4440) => 1.93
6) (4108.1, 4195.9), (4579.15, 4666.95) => 2.04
